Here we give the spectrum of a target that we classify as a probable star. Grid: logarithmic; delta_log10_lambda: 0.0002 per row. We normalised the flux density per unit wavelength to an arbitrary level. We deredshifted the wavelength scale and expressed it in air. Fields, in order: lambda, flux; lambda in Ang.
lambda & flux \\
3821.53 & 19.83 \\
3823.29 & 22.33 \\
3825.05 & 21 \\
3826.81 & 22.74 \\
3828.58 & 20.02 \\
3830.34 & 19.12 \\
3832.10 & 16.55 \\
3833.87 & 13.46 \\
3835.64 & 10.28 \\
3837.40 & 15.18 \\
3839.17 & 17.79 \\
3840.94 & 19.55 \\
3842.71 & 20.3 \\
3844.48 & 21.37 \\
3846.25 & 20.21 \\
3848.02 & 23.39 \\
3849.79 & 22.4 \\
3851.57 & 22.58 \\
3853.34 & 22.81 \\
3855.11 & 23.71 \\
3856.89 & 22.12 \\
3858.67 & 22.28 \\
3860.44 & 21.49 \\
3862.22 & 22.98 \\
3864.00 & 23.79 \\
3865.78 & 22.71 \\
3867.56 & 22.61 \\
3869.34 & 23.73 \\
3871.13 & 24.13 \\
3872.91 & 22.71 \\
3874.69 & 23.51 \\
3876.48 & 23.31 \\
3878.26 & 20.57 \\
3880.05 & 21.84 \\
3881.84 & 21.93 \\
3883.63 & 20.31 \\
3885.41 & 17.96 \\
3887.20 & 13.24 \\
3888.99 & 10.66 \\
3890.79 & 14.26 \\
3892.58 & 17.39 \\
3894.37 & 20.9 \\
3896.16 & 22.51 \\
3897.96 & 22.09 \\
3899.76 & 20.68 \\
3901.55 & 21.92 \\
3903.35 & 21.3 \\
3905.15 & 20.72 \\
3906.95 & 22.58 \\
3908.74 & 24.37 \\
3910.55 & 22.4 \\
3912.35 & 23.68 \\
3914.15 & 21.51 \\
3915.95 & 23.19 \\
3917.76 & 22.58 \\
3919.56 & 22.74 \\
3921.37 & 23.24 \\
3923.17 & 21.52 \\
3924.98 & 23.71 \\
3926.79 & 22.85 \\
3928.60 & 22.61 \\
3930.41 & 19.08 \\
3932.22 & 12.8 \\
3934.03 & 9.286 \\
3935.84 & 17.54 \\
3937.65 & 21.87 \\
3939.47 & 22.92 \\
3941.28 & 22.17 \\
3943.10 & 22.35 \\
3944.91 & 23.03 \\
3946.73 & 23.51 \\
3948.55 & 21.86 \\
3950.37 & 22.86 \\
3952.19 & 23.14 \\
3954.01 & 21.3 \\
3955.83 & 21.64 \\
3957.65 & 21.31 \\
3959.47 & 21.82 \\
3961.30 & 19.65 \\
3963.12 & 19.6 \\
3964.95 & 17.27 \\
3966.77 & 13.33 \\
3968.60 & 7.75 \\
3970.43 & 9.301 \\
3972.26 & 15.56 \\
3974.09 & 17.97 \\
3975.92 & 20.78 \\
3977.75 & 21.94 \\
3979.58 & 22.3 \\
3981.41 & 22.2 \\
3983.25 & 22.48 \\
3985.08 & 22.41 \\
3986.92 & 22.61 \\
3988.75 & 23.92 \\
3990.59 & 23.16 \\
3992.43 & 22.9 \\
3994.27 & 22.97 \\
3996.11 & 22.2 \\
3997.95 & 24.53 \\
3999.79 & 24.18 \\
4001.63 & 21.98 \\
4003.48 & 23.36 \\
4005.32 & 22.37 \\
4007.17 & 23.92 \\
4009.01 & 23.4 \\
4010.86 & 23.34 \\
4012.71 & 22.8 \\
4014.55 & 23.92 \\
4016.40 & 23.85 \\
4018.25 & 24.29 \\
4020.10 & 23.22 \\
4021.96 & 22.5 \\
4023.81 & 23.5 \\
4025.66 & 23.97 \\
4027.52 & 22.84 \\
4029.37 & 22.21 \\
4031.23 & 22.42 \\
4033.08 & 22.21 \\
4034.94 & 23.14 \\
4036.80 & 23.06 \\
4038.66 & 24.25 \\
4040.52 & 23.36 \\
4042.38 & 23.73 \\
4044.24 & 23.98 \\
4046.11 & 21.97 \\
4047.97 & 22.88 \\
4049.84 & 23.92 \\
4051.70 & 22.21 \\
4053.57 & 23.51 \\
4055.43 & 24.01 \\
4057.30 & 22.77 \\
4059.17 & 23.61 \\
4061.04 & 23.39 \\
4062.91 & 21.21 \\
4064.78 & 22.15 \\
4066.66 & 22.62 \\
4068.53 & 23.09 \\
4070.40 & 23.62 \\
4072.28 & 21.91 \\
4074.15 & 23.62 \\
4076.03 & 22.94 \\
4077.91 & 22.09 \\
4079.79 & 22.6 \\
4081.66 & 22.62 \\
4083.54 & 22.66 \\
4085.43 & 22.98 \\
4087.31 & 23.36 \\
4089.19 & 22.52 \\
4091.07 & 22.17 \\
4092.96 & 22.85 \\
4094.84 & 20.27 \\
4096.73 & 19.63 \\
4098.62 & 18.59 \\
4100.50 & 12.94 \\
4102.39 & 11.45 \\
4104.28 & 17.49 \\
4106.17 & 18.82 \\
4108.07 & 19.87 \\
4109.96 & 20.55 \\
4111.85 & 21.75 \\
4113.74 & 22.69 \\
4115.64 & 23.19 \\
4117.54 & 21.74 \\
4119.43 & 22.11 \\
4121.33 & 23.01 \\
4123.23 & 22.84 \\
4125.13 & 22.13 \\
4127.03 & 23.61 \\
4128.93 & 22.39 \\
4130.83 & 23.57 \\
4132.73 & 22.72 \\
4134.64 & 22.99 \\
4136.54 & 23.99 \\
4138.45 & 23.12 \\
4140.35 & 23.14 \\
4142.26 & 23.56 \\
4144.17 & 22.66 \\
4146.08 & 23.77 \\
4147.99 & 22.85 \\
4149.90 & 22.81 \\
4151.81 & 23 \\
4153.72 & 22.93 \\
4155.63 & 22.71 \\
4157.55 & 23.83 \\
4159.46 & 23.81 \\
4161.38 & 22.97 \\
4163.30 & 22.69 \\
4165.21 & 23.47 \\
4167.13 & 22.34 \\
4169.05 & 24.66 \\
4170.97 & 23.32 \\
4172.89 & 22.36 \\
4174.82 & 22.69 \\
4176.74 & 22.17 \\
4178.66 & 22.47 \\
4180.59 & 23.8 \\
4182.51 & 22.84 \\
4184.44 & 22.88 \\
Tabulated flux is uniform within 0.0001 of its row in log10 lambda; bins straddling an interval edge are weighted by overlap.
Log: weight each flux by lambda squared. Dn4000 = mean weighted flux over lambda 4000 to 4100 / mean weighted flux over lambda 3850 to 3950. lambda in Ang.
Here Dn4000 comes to 1.16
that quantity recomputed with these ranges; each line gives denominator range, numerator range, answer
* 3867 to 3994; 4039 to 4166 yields 1.18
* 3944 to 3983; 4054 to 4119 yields 1.17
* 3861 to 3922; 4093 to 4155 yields 1.13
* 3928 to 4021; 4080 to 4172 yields 1.13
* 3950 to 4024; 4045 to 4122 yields 1.06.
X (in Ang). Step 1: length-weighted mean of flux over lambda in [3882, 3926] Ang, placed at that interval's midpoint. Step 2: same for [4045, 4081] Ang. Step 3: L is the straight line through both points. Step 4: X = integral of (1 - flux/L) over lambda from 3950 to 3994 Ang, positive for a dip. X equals 3.5 Ang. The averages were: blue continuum 20.7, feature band 19.9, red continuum 22.9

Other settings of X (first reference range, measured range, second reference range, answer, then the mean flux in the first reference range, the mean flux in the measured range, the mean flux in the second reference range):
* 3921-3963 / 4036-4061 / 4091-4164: -2.3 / 20.9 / 23.3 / 21.7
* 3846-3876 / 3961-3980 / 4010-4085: 5.2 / 22.8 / 16.6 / 23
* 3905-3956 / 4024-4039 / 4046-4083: -0.3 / 21.5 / 23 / 22.9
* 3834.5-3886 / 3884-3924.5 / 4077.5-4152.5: 1.5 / 21.3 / 20.6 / 21.7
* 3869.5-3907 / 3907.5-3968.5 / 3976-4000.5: 1.9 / 20.2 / 20.8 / 22.8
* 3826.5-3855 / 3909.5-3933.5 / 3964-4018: -1.5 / 19.3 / 21.5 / 21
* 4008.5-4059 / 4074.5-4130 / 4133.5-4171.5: 5.0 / 23.2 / 21.1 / 23.2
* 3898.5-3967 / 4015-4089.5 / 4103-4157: -4.1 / 21.1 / 23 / 22.3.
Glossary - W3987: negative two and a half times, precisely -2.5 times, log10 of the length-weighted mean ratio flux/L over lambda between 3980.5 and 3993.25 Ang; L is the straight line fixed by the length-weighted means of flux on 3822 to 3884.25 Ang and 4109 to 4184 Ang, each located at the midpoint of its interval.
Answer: -0.05 mag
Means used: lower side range 21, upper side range 22.9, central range 22.8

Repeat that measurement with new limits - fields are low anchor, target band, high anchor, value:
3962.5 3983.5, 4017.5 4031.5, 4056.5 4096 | -0.16 mag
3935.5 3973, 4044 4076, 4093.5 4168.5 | -0.10 mag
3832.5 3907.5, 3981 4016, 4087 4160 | -0.10 mag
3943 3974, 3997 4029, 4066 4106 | -0.18 mag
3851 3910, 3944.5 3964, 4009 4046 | 0.02 mag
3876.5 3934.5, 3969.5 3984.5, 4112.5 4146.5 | 0.11 mag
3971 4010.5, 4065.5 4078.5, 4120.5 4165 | -0.01 mag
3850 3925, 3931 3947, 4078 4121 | 0.10 mag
